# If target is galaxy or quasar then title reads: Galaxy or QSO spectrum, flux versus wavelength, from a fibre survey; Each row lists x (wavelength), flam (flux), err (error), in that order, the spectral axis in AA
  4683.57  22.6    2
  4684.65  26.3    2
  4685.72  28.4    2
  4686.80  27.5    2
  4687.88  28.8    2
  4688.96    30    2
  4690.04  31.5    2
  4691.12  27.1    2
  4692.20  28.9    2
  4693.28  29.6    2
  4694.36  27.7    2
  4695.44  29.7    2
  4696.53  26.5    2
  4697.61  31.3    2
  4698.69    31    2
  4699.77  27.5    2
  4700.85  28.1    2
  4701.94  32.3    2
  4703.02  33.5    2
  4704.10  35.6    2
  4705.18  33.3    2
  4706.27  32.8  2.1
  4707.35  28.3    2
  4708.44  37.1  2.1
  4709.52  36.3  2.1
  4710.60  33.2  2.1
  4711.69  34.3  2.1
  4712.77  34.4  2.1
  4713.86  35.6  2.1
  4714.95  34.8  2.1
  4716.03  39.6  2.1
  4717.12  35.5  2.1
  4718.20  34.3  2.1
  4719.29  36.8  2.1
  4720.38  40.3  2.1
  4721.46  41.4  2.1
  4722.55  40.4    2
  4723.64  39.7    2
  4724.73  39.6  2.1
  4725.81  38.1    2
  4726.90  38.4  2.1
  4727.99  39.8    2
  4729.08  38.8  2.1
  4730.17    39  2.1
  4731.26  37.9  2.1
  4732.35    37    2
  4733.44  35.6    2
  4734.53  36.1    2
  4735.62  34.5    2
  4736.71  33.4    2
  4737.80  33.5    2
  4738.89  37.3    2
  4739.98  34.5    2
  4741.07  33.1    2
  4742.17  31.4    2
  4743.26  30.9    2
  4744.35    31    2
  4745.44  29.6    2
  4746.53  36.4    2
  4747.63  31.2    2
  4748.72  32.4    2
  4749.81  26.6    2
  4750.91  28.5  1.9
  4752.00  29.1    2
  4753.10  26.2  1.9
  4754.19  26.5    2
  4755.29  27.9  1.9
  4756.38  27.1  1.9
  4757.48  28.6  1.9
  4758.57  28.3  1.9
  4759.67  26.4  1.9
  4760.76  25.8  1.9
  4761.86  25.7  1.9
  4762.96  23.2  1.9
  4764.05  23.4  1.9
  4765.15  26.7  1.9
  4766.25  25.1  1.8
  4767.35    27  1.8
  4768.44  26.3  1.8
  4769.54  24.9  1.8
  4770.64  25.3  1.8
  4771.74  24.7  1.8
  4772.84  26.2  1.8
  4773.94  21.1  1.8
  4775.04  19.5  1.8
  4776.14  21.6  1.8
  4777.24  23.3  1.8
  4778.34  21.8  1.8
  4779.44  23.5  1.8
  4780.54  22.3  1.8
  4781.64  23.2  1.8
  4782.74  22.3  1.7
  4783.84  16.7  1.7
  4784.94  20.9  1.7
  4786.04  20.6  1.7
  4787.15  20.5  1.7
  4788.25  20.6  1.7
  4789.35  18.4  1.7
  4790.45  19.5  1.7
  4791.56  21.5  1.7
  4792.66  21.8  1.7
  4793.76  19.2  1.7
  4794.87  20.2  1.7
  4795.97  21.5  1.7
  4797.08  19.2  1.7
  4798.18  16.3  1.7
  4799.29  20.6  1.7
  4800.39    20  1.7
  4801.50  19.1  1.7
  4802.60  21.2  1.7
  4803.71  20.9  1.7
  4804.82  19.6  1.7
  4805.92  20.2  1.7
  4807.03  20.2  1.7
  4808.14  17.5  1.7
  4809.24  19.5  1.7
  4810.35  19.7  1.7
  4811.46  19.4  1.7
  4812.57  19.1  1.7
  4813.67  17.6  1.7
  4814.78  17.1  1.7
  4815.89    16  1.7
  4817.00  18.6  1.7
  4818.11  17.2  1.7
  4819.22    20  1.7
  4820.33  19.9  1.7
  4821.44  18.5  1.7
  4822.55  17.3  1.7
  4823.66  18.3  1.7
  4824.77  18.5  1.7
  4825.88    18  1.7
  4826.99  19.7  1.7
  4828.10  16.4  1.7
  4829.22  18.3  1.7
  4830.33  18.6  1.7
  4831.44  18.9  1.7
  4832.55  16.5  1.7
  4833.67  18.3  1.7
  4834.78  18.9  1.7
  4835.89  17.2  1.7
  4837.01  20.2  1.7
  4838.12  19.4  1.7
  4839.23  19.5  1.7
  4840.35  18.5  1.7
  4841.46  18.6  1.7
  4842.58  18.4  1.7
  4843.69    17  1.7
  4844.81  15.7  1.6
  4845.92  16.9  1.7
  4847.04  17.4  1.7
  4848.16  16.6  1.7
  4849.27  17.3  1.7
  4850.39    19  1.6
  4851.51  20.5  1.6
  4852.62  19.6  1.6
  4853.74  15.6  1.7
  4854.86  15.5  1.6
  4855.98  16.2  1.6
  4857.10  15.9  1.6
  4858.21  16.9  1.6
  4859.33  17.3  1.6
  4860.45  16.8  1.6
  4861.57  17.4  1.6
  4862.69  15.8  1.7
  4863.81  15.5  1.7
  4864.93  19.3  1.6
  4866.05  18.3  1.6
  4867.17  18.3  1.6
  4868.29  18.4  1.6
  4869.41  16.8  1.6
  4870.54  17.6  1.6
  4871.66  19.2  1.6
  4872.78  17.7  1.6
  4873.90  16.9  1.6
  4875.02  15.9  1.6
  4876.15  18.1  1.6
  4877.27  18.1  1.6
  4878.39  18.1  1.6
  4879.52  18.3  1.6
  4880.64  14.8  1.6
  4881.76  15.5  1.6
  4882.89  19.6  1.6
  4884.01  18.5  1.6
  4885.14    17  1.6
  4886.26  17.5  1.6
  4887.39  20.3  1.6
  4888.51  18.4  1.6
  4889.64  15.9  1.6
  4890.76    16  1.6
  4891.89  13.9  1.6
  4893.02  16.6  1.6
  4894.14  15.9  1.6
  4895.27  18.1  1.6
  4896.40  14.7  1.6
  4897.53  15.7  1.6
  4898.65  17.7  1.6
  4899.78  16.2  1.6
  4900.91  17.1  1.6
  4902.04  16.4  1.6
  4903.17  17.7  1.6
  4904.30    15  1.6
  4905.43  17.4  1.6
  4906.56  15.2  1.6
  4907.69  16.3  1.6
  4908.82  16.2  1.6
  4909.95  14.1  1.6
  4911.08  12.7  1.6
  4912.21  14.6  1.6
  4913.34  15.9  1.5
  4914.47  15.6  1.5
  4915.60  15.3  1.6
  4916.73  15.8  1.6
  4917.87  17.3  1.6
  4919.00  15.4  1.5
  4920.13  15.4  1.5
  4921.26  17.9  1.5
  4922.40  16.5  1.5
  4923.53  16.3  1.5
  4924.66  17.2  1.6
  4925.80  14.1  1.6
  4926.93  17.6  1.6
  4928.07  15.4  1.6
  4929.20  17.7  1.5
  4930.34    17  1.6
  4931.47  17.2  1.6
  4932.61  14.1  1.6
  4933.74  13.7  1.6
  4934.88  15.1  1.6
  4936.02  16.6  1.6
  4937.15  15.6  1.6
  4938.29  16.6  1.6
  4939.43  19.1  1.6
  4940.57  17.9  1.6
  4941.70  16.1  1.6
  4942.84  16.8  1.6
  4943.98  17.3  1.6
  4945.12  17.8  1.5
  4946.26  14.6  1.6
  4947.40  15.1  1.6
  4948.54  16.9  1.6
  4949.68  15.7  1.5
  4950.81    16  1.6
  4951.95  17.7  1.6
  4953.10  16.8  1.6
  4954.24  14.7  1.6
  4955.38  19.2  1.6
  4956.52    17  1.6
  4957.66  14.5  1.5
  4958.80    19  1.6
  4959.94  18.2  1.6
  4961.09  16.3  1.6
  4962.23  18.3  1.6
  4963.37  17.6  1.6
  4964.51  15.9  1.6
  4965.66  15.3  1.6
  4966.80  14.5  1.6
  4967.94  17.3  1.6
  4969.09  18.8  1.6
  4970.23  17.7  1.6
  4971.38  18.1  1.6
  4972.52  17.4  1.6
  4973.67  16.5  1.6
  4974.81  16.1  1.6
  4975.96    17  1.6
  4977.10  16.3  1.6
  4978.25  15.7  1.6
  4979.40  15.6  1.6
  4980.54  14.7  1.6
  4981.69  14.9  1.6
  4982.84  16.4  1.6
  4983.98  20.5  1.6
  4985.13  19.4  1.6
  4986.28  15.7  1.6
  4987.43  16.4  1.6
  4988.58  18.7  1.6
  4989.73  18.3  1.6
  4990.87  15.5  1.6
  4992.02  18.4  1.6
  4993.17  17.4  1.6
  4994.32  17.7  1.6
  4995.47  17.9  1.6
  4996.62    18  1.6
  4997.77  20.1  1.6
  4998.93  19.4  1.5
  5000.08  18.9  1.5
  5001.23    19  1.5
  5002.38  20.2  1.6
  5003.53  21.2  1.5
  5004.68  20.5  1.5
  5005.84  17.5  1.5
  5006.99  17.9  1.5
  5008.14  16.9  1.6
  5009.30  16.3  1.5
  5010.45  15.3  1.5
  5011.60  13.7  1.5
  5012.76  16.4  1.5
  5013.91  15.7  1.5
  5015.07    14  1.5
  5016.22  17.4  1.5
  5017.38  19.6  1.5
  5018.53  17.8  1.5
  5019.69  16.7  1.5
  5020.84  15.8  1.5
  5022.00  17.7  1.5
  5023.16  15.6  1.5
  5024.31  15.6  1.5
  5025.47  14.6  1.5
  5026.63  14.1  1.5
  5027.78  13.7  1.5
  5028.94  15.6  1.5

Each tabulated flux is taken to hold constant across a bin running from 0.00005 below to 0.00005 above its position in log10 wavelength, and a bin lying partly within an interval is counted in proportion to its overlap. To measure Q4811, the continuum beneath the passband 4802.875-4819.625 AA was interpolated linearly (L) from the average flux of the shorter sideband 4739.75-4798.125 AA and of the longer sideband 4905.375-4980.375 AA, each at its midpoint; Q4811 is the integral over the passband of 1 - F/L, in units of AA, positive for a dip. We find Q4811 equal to 2.92 AA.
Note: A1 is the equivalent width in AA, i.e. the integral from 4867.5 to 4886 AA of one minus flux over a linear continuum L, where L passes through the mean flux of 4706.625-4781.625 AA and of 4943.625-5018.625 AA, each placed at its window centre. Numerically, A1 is 4.6 AA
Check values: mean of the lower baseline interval 31.2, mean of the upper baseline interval 17.2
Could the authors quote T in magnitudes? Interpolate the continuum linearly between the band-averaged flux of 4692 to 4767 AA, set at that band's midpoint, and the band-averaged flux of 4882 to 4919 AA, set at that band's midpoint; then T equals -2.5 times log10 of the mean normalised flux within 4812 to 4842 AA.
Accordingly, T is 0.26 mag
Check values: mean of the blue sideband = 32.5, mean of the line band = 18.3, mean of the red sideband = 16.4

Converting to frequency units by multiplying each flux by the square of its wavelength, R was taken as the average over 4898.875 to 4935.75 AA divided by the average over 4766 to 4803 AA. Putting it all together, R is 0.78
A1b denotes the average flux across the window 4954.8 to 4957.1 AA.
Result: 18.1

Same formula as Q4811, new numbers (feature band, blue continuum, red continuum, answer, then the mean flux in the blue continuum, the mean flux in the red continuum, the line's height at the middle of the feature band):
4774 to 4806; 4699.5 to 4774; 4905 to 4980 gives 8.58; 32.2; 16.4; 28.1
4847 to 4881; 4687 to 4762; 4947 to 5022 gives 9.75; 32.8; 17.2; 24.4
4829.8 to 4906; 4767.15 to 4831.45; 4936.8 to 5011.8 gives 6.64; 20.2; 17.2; 19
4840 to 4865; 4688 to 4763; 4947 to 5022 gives 7.84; 32.8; 17.2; 25.1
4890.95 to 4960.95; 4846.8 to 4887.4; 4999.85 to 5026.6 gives 4.24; 17.5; 17.1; 17.3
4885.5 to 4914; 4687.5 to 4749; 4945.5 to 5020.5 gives 7.91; 34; 17.1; 22.4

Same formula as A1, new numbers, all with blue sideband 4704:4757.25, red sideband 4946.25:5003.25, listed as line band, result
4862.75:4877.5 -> 4.2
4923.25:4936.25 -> 2.8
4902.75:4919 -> 4.5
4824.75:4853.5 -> 9.2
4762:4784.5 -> 5.7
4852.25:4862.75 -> 3.6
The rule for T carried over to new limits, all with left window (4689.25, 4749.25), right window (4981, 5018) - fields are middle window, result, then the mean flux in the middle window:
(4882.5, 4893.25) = 0.36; 17.4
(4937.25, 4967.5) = 0.22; 16.7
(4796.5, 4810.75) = 0.44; 19.5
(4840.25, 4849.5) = 0.47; 17.3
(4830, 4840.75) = 0.42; 18.6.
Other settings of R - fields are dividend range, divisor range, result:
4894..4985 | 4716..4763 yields 0.53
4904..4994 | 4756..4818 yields 0.81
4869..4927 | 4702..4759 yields 0.52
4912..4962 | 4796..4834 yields 0.92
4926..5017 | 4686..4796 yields 0.63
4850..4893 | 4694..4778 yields 0.58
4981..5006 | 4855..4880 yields 1.11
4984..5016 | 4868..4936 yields 1.12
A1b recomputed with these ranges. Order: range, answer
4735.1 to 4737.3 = 34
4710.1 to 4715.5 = 34.5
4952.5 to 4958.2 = 16.4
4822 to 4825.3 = 18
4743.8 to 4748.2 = 32.1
